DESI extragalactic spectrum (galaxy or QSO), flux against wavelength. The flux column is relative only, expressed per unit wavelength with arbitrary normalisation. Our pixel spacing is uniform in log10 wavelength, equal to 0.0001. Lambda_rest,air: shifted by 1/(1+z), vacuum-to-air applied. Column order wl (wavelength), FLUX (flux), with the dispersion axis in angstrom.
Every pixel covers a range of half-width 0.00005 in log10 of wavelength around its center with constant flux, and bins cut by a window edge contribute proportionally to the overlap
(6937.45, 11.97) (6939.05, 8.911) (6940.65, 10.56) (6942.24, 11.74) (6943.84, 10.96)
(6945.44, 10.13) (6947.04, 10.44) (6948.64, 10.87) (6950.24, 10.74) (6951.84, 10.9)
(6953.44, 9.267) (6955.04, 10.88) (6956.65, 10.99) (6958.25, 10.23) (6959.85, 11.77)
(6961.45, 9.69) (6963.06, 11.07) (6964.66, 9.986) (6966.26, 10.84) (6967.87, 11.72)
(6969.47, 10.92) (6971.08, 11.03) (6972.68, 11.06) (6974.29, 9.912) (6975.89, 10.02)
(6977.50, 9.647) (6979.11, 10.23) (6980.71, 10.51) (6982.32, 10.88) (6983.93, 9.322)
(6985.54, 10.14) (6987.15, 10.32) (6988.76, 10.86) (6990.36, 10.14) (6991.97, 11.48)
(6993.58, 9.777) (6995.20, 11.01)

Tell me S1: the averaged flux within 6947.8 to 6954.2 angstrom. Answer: 10.5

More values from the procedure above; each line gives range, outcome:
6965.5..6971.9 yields 11.1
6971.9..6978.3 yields 10.2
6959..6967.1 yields 10.7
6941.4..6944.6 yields 11.4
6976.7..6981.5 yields 10.1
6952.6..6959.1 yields 10.4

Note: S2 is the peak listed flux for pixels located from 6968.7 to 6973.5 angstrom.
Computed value 11.06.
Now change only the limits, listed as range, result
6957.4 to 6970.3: 11.77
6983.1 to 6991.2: 10.86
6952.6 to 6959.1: 10.99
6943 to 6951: 10.96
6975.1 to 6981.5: 10.51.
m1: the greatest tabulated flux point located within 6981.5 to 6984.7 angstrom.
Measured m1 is 10.88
